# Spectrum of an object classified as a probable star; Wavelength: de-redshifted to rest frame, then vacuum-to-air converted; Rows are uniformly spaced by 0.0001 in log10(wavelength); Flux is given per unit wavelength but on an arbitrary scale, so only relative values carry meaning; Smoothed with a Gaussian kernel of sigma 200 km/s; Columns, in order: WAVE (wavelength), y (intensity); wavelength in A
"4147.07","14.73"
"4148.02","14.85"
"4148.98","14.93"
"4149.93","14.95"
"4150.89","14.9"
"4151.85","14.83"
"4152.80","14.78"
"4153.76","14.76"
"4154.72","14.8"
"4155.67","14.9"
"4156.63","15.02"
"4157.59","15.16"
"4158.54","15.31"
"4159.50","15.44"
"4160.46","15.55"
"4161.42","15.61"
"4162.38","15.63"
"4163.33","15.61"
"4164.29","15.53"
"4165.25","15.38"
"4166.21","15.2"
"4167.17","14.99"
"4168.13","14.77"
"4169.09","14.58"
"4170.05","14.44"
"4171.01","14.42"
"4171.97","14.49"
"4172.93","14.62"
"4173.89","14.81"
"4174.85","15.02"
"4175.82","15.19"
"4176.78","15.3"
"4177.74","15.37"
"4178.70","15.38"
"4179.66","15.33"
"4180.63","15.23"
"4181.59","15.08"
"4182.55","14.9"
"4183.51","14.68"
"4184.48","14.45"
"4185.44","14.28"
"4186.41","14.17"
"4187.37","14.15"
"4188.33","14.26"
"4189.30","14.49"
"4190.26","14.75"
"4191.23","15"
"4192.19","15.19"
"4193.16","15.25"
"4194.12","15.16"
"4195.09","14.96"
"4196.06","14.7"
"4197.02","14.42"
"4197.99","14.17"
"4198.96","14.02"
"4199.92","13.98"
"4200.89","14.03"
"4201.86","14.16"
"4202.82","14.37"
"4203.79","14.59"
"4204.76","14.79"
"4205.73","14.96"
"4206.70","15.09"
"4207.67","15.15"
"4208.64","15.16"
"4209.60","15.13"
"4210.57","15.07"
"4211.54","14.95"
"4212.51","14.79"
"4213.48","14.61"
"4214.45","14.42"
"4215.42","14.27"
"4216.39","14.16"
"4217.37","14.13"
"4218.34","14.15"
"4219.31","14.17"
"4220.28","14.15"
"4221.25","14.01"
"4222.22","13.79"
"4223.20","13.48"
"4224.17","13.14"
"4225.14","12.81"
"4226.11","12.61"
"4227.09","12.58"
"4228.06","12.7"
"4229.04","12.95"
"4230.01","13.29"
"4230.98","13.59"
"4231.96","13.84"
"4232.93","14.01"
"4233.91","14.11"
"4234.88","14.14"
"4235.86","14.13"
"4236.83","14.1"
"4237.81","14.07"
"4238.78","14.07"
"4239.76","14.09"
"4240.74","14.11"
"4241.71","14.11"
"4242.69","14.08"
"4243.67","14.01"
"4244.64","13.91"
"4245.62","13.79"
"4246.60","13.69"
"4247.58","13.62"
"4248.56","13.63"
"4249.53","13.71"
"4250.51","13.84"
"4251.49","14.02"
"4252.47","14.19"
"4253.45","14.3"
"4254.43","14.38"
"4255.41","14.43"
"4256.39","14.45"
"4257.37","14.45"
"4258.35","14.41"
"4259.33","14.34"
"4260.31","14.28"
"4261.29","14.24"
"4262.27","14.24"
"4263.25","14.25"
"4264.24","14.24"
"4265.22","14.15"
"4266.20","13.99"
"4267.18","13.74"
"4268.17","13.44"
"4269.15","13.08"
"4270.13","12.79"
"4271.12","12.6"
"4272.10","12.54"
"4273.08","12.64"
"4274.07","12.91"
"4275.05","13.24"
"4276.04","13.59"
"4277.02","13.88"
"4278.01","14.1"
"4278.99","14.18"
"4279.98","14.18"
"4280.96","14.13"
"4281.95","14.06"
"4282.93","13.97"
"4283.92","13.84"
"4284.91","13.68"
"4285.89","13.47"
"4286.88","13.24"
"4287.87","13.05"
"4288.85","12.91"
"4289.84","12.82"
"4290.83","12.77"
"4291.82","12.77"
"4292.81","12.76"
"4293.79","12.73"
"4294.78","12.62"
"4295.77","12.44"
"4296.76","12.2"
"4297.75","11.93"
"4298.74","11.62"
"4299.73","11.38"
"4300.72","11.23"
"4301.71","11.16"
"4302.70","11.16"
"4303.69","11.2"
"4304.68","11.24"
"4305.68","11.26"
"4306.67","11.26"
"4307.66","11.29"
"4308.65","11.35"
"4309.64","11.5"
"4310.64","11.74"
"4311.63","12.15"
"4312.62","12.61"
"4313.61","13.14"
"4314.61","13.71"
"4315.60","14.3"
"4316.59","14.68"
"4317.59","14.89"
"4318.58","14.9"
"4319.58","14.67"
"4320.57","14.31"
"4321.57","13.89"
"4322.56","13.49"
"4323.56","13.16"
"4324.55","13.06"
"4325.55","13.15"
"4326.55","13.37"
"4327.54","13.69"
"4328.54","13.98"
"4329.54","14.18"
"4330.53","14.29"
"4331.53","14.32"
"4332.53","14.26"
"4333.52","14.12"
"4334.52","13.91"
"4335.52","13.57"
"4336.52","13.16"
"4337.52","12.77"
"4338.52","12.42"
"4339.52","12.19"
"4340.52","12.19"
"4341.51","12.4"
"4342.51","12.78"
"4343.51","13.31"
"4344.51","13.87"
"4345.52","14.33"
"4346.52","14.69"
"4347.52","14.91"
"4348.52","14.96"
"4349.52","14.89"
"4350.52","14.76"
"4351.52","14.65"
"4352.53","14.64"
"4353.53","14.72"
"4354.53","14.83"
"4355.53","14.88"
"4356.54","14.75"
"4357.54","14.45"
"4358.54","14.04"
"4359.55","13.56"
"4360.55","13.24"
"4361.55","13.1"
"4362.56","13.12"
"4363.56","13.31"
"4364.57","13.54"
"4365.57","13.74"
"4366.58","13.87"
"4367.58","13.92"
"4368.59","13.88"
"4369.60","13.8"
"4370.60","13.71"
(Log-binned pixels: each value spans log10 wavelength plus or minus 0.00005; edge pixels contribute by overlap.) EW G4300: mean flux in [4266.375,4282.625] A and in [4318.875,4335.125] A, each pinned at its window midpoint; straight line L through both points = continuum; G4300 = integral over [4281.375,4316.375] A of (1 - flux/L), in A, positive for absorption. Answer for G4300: 3.1 A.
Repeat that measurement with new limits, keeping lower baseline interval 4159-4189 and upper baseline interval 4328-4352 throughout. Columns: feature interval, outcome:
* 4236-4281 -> 1.5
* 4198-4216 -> 0.1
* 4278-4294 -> 0.8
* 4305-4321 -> 1.2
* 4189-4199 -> 0.0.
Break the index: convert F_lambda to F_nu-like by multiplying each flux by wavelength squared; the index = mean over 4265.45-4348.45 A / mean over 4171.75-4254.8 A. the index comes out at 1.0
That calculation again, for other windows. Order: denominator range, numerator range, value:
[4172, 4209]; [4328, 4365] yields 1.01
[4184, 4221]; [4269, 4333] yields 0.94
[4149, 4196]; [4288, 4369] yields 0.96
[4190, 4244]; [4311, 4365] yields 1.03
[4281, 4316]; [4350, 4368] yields 1.16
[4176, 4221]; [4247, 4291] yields 0.97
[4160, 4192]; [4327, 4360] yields 1.01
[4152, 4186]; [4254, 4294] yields 0.95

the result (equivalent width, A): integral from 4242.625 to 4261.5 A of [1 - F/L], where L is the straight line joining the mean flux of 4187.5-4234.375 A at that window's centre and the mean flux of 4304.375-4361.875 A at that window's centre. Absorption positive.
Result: -0.1 A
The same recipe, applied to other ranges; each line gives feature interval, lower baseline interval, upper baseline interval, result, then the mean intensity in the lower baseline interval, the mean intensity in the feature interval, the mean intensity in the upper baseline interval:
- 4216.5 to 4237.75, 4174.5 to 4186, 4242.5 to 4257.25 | 1.0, 15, 13.6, 14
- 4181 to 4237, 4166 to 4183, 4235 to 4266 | 1.1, 14.9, 14.3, 14.1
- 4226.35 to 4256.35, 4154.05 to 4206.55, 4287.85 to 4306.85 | -1.1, 14.9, 13.8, 12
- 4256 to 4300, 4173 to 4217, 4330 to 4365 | 2.7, 14.7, 13.4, 13.9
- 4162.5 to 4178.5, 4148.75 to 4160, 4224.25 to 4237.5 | -0.4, 15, 15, 13.4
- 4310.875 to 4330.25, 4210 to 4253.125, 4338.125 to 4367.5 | 0.2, 13.9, 13.7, 13.9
